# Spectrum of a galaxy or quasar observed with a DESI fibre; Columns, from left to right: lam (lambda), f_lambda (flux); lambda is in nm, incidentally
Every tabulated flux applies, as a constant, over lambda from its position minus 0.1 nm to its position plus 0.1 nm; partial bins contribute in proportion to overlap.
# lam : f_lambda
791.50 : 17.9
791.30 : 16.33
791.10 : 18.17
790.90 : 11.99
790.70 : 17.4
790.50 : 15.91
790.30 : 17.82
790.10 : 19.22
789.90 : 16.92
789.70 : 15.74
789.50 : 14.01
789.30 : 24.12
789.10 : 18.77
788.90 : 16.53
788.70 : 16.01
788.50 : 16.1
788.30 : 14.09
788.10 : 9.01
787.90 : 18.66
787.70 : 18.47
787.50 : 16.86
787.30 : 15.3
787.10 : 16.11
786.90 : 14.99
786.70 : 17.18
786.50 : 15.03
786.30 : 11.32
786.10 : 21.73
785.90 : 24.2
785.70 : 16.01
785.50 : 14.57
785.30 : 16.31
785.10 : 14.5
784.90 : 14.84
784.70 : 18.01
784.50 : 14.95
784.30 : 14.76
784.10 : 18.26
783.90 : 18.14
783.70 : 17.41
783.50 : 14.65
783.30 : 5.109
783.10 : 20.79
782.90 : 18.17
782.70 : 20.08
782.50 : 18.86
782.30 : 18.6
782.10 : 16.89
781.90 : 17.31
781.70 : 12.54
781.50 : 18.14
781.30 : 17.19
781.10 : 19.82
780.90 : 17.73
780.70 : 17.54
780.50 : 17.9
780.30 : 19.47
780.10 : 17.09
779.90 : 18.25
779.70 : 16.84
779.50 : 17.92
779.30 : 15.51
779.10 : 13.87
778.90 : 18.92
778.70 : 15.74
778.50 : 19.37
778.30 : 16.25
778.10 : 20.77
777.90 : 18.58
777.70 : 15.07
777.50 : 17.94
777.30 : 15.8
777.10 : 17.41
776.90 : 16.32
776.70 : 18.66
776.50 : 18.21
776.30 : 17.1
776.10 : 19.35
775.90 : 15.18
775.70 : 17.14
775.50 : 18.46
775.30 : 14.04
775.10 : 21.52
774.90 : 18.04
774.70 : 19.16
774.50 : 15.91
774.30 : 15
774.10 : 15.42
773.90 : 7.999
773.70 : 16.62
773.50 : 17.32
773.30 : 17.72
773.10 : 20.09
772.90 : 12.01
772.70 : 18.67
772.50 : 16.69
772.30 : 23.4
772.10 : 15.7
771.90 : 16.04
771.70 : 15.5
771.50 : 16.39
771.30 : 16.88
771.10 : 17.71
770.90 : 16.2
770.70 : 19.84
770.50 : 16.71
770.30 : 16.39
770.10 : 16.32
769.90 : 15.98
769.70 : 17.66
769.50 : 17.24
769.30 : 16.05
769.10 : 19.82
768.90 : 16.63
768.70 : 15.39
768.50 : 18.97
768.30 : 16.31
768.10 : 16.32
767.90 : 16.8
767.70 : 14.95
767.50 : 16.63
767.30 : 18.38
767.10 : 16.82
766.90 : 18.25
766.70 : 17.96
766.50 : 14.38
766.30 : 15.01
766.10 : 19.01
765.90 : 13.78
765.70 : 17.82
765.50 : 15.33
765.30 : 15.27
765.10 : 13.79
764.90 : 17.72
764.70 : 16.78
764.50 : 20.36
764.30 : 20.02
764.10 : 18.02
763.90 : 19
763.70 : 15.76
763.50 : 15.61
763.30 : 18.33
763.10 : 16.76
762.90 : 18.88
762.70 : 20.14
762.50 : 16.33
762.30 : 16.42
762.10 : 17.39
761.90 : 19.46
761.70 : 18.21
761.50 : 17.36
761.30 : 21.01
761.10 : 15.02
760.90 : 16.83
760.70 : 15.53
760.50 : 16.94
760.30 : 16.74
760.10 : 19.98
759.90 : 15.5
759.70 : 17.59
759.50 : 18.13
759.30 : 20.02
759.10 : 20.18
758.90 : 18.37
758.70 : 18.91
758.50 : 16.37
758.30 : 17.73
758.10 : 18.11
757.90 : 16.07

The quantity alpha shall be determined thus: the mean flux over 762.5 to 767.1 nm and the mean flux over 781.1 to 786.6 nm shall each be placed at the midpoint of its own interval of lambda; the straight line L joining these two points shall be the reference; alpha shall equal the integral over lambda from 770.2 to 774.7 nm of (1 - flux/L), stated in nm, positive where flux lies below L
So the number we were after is 0.09 nm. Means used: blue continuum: 17.2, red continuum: 16.7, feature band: 16.6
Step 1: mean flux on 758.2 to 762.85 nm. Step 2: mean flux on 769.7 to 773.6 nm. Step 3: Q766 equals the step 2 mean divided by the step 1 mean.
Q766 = 1.0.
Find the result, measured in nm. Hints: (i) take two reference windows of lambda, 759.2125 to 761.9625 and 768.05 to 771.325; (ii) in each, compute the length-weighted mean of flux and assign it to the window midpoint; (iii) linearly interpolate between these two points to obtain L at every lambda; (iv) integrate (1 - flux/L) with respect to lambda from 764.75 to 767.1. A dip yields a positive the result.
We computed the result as 0.15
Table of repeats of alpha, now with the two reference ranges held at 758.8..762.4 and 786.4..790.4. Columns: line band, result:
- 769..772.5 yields 0.02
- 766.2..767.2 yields 0.06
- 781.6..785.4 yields 0.10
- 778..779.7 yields -0.03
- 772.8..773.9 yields 0.08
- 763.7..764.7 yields -0.06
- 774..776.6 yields -0.02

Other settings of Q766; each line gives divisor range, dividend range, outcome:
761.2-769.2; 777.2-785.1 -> 0.99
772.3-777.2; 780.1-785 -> 1.00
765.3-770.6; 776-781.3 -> 1.05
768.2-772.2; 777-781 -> 1.03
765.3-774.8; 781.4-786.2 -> 1.01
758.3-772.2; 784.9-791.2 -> 0.96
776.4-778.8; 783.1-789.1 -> 0.91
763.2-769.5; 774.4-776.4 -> 1.04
